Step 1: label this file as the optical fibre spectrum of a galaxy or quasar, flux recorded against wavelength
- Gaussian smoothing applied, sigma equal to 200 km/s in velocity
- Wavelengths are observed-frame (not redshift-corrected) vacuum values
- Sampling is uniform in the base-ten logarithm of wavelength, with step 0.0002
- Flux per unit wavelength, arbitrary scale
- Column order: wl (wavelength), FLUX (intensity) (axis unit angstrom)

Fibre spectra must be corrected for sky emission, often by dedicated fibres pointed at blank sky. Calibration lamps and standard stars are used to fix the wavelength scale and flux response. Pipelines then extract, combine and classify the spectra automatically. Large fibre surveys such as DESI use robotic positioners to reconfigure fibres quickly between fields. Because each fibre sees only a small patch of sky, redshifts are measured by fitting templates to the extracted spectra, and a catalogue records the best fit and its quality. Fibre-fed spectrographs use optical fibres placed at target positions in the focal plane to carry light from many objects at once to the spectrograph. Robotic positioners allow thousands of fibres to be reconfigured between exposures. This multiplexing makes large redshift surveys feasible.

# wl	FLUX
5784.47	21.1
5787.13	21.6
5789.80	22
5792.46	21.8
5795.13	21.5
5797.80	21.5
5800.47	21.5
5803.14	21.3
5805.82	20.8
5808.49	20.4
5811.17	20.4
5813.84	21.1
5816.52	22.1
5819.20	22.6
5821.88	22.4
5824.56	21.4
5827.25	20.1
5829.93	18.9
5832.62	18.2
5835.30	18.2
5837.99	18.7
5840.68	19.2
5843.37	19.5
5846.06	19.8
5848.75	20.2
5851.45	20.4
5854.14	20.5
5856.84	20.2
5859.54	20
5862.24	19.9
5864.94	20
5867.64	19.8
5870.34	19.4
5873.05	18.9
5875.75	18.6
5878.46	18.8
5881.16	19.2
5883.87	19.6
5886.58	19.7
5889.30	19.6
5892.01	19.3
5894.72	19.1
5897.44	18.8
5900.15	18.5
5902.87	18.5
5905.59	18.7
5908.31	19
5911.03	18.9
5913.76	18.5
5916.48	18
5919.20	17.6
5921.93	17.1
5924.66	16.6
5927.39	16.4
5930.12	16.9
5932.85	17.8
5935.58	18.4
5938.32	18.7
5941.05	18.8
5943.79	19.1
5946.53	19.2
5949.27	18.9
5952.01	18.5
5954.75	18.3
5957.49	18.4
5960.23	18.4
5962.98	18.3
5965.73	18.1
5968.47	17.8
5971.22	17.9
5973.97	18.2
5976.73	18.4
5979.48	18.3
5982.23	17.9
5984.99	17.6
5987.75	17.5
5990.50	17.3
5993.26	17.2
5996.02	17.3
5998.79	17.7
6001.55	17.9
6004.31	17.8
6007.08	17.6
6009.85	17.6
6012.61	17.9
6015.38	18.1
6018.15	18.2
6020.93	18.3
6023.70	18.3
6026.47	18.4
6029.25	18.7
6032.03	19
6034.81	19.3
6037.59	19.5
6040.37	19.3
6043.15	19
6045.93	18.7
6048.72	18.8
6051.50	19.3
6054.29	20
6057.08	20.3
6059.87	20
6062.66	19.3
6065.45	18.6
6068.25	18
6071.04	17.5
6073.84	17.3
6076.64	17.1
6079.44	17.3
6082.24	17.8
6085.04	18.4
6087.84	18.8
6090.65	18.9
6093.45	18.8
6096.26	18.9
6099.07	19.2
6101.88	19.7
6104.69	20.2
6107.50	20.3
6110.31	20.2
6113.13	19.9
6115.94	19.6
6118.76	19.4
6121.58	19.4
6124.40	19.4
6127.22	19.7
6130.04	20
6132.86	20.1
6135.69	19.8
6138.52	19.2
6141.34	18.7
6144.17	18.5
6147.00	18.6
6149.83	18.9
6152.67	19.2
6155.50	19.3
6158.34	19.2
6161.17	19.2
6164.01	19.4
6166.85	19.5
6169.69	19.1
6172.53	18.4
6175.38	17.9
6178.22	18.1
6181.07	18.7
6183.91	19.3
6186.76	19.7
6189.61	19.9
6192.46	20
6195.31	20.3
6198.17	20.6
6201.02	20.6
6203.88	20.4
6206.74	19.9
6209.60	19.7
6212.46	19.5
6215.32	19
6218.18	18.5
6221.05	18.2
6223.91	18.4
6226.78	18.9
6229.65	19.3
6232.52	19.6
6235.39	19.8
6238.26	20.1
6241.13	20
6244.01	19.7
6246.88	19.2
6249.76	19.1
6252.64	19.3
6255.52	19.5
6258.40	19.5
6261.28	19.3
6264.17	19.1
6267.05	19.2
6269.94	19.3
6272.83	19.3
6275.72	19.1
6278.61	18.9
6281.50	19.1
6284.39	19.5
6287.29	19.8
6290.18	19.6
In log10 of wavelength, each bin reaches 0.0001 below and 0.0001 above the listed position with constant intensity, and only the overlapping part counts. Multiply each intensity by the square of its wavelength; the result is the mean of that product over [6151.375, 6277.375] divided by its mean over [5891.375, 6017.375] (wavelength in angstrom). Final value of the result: 1.2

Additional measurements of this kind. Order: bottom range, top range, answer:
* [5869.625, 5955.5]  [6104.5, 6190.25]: 1.13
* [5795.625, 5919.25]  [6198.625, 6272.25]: 1.11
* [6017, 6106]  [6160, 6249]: 1.08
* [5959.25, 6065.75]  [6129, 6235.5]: 1.11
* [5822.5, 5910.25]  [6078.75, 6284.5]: 1.10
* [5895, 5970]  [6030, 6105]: 1.08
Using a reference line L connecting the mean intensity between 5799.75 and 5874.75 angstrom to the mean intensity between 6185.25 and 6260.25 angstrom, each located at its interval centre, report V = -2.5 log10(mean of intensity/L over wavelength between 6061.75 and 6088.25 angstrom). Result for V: 0.11 mag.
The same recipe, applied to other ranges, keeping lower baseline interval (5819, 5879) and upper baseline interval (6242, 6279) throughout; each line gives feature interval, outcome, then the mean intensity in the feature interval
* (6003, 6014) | 0.11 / 17.7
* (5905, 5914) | 0.05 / 18.8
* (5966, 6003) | 0.11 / 17.8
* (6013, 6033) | 0.07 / 18.4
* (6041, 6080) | 0.05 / 18.7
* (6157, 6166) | 0.01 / 19.3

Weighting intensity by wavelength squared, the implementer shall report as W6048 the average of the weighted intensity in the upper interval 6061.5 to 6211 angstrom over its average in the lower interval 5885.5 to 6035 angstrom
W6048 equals 1.12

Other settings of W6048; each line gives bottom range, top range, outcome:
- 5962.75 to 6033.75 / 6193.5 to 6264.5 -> 1.17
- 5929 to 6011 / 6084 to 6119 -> 1.12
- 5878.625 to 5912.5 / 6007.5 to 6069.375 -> 1.04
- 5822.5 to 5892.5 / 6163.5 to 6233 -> 1.10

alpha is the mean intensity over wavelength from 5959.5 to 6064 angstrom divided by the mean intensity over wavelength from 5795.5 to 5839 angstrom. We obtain 0.89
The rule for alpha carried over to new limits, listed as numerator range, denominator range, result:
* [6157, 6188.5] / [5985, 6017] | 1.08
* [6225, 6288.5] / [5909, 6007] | 1.08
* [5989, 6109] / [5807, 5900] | 0.94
